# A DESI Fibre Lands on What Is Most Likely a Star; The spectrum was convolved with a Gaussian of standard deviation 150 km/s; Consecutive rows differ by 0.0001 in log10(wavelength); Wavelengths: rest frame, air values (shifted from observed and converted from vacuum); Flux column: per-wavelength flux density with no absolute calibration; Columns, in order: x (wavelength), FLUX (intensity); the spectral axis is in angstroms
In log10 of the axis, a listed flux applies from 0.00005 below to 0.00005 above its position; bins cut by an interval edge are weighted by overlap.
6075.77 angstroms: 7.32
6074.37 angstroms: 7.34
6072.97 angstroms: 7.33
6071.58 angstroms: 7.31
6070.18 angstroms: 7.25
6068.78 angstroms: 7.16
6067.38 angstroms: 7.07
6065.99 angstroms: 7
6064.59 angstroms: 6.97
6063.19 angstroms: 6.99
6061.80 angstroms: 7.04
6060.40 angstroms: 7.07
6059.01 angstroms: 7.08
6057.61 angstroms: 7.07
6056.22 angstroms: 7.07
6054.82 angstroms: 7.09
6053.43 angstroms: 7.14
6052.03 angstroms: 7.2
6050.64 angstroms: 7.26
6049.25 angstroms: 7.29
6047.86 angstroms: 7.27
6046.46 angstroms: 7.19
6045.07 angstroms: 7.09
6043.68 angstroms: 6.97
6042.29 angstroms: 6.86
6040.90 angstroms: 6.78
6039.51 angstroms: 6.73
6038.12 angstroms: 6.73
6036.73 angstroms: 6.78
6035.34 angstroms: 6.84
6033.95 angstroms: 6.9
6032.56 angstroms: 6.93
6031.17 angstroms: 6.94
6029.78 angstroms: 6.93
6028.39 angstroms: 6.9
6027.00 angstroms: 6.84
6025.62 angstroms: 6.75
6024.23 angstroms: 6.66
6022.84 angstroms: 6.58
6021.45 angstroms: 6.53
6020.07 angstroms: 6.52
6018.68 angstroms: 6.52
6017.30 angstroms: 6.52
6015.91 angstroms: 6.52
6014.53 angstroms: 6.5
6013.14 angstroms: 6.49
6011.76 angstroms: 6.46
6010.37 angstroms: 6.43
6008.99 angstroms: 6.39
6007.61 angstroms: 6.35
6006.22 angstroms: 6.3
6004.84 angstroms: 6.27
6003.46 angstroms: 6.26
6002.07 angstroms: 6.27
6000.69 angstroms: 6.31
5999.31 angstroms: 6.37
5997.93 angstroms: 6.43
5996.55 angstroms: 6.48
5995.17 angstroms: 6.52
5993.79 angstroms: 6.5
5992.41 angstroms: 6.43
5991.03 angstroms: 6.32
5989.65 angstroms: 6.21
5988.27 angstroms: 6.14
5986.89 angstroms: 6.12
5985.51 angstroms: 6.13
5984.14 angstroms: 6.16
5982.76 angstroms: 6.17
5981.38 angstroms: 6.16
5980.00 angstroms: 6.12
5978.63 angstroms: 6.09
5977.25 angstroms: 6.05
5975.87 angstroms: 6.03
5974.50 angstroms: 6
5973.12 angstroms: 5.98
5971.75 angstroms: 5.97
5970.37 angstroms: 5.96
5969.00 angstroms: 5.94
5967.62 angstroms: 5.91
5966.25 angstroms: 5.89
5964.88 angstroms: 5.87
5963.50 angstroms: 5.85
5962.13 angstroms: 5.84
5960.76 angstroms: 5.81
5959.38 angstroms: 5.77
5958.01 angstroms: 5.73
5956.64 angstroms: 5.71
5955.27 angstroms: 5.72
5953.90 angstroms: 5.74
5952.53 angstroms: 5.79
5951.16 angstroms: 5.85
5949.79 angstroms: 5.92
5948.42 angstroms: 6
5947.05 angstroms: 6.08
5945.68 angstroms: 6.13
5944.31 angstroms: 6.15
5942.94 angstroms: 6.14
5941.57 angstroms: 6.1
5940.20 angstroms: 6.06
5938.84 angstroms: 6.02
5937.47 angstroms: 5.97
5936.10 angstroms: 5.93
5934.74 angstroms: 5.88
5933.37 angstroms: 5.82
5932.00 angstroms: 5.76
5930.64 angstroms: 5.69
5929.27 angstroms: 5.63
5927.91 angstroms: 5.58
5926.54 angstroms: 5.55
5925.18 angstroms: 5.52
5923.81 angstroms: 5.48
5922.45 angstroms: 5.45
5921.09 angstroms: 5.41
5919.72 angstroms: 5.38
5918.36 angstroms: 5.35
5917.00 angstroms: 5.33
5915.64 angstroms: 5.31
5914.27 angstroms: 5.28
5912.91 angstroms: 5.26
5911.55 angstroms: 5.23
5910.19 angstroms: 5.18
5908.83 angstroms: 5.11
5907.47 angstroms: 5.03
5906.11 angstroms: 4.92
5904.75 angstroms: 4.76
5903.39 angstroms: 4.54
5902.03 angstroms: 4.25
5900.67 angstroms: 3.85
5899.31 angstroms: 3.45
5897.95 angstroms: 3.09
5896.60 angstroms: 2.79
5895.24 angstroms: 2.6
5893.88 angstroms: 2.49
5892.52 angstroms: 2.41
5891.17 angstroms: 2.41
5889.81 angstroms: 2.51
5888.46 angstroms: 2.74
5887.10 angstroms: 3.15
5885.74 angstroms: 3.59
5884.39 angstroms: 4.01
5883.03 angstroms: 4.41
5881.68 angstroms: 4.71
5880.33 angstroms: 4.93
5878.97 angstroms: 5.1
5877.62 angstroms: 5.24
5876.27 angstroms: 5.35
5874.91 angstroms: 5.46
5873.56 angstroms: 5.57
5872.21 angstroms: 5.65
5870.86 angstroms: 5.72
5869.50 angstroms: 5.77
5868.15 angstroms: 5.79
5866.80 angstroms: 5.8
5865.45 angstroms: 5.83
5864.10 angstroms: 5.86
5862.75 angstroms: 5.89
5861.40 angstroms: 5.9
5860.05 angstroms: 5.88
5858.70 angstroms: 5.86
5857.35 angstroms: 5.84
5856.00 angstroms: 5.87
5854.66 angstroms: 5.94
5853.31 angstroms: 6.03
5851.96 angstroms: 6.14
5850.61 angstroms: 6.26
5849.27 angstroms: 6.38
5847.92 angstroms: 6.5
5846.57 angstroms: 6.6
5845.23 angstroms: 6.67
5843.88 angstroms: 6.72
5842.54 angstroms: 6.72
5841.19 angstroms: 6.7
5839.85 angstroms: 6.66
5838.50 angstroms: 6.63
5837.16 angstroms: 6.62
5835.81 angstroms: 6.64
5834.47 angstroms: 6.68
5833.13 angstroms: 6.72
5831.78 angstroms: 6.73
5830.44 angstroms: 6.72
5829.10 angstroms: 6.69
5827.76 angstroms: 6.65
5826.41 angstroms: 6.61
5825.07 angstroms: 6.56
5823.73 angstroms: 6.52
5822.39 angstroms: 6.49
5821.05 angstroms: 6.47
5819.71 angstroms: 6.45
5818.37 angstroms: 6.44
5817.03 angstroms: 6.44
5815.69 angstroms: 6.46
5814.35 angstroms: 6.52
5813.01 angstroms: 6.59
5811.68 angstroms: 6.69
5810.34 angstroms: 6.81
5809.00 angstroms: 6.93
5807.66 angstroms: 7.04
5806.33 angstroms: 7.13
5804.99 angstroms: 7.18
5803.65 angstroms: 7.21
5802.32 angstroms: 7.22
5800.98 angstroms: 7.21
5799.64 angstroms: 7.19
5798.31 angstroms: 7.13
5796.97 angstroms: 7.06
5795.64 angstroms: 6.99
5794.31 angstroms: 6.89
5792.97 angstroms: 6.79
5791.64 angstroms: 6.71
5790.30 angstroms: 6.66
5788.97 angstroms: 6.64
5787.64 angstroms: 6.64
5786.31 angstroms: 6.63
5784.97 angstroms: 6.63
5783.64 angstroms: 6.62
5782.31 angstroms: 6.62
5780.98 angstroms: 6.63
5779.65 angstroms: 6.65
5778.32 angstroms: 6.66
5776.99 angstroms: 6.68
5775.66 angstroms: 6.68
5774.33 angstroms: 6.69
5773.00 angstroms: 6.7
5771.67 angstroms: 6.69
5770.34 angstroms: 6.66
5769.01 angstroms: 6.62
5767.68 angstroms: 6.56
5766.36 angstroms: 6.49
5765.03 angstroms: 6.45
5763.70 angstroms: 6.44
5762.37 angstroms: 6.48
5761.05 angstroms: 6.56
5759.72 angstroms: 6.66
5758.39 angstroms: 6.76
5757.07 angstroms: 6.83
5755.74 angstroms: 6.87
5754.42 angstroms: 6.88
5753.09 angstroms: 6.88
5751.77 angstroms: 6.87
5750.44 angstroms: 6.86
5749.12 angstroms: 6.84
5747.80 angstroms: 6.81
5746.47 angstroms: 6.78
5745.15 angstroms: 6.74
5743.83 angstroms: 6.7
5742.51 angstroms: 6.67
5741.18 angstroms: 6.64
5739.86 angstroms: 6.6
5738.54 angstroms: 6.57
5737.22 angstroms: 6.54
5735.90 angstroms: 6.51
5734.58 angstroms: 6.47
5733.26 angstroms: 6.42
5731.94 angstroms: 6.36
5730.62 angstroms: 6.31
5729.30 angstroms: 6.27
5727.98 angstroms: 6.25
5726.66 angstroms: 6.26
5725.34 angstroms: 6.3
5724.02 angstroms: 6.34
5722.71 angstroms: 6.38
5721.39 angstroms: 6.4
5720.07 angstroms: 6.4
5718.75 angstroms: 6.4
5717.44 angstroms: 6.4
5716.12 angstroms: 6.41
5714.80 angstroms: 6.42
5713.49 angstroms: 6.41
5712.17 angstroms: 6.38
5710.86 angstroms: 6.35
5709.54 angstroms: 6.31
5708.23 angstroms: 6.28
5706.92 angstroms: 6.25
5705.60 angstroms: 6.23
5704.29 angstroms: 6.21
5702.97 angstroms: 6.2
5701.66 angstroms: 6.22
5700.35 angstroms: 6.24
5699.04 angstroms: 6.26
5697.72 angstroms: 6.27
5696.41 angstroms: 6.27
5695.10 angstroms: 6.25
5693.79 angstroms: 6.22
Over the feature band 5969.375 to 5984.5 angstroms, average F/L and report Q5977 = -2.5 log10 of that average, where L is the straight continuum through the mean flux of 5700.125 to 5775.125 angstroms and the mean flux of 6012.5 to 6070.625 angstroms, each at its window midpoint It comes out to 0.13 mag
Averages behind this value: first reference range 6.51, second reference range 6.9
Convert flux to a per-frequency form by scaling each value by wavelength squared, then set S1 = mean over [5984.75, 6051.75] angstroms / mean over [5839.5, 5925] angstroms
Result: 1.4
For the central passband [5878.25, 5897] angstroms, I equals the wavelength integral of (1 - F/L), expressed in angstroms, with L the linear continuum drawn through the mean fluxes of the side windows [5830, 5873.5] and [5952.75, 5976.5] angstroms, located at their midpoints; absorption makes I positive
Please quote 8.23 angstroms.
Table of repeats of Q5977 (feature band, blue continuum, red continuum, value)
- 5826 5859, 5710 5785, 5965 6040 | 0.01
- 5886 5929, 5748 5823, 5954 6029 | 0.42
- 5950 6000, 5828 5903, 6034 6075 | 0.05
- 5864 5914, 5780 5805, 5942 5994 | 0.40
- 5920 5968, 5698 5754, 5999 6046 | 0.13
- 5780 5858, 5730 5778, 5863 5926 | -0.17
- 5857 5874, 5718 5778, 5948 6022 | 0.10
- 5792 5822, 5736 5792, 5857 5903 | -0.17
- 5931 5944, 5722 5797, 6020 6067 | 0.15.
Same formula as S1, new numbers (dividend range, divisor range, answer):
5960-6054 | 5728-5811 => 1.04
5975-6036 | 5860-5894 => 1.43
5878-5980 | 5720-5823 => 0.82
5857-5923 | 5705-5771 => 0.76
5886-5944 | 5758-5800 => 0.75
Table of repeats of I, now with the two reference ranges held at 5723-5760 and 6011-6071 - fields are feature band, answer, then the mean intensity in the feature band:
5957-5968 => 1.60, 5.83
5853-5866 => 1.61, 5.89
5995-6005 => 0.72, 6.36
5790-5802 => -0.57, 6.97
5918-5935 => 3.03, 5.57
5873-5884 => 2.73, 5.06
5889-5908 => 9.19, 3.49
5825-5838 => 0.05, 6.67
